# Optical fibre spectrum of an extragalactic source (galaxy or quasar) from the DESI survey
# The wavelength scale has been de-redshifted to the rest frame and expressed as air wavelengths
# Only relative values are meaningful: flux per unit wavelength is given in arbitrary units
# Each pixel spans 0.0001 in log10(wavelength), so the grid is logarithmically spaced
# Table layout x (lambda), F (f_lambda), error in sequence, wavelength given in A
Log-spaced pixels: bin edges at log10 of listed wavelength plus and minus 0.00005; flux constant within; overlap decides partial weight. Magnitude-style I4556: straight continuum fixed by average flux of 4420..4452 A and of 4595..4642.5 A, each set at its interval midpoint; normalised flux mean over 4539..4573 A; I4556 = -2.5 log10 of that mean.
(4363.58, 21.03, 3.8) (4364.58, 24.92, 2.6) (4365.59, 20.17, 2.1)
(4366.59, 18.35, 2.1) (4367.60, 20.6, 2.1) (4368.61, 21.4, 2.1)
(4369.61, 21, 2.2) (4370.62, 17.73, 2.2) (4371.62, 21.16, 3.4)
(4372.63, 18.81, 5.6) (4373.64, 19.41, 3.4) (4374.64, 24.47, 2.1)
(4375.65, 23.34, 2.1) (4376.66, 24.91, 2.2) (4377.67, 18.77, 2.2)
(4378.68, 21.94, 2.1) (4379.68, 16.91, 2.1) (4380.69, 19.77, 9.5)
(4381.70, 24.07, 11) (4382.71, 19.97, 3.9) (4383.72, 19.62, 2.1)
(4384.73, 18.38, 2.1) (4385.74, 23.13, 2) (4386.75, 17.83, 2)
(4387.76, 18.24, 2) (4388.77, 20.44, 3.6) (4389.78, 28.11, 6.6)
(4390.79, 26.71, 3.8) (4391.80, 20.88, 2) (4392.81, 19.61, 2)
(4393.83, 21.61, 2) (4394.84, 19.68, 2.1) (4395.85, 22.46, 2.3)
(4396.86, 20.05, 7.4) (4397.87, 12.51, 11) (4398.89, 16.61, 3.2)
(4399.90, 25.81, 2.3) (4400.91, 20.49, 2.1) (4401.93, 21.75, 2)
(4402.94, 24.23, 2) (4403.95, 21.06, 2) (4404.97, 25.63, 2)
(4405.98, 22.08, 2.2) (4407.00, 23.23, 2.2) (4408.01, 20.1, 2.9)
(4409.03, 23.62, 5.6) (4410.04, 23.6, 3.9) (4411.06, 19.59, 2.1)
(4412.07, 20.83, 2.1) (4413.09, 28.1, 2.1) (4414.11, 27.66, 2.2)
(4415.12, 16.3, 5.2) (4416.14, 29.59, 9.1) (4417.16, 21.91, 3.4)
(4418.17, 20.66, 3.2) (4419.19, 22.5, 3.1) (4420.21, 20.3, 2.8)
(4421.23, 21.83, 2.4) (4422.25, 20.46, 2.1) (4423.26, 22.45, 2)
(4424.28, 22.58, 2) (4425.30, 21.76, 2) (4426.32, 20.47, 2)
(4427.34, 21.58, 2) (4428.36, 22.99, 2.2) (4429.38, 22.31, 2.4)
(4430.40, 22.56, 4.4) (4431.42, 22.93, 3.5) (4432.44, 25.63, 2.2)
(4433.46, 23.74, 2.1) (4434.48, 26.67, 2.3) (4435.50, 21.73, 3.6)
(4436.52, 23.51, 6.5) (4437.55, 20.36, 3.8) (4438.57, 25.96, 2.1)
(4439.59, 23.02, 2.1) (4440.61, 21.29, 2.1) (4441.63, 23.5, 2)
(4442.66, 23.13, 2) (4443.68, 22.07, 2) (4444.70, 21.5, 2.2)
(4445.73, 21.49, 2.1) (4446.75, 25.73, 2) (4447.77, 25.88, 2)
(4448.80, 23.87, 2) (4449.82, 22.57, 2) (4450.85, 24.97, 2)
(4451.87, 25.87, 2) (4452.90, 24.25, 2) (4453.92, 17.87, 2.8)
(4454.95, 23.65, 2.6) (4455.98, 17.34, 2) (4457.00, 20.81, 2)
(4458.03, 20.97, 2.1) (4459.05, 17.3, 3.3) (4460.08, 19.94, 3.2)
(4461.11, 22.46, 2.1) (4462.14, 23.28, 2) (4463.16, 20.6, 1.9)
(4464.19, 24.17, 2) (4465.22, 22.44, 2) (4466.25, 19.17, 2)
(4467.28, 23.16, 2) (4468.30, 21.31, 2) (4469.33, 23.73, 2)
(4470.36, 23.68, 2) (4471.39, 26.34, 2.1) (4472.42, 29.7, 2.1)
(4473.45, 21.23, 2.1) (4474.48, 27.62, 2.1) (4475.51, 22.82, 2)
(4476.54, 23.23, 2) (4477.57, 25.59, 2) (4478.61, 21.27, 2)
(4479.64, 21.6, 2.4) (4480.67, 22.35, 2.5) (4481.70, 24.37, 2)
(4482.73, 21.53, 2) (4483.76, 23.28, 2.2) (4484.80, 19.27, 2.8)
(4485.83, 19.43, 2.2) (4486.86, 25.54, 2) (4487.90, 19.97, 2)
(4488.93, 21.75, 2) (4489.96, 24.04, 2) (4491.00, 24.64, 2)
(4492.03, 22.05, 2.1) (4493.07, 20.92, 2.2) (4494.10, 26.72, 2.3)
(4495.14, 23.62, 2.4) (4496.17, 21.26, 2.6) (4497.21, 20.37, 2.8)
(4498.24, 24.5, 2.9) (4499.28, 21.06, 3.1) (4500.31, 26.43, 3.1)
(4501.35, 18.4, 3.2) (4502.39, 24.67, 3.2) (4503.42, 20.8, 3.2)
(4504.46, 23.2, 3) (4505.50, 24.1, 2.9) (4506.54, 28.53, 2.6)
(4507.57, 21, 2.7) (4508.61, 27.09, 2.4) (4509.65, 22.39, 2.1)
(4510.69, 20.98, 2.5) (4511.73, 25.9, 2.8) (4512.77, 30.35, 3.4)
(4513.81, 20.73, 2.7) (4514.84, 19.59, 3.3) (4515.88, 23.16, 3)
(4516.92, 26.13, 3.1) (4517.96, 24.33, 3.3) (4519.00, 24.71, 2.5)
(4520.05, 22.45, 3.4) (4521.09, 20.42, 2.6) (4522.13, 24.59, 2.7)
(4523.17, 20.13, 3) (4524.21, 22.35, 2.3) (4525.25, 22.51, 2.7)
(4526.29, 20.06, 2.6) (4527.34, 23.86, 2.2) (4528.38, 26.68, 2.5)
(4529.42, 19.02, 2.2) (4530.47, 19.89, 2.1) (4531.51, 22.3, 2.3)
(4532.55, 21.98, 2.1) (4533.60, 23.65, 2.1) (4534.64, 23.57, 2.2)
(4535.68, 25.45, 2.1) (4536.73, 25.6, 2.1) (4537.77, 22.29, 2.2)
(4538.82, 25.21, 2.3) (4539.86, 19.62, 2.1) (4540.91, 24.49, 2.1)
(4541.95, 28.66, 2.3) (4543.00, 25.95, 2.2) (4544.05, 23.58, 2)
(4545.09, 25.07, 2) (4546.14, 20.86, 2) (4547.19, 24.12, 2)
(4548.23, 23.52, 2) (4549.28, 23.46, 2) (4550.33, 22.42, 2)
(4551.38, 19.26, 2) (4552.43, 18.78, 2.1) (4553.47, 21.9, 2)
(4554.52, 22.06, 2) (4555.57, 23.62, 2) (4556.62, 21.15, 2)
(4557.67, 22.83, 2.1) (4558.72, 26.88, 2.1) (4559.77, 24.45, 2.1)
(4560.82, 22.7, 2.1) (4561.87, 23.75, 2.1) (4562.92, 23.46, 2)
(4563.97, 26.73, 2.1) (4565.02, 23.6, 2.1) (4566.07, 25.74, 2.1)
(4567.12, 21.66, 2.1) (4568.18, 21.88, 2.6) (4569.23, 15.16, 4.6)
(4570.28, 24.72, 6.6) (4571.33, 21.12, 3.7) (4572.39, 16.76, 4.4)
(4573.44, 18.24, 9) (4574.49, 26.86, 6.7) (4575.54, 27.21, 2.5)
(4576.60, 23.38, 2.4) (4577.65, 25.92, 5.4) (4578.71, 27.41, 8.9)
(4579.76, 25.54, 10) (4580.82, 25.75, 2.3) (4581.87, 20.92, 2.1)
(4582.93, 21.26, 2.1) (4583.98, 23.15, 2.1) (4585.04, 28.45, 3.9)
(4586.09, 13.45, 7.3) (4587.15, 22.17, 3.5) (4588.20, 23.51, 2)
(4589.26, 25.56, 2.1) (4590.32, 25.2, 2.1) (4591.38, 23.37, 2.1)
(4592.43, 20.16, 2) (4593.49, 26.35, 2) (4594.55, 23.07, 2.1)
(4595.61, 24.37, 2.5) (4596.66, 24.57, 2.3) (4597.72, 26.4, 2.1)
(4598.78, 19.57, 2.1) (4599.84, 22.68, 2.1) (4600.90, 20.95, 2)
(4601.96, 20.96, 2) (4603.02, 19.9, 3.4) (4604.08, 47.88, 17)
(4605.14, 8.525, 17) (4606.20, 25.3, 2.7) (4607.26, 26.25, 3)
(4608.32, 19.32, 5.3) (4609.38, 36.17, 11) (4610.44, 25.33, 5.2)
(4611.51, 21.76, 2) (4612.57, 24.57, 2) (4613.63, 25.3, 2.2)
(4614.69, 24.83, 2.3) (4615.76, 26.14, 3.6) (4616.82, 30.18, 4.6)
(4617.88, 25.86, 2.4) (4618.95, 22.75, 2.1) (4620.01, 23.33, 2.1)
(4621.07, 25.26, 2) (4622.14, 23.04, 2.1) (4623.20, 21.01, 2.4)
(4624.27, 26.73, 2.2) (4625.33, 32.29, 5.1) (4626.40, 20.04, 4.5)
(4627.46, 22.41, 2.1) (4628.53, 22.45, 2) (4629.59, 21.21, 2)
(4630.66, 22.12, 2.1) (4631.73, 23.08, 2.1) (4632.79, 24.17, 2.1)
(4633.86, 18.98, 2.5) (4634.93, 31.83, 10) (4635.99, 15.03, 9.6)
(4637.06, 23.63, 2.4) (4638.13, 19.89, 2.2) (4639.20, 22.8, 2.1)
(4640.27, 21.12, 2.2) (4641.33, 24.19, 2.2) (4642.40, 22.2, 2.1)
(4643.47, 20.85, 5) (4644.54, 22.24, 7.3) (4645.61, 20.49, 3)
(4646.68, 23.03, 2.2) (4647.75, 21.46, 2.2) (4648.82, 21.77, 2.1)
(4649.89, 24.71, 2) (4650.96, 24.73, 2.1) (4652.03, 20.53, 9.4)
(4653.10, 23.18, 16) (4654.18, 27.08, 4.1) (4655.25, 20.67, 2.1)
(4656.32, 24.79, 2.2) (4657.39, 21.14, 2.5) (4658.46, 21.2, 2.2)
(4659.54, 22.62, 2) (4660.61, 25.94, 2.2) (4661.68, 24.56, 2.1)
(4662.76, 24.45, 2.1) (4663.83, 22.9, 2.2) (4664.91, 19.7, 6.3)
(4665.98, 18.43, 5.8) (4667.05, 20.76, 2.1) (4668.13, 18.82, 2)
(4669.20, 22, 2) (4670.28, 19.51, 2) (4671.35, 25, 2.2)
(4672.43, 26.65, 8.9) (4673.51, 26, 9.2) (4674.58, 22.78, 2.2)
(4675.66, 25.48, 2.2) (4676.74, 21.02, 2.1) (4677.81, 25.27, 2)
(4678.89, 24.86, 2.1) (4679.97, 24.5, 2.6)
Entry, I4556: 0.036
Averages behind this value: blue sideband 23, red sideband 23.9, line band 22.8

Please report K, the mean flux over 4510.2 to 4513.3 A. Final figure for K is 25.7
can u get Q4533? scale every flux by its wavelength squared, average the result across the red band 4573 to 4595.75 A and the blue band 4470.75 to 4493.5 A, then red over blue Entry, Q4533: 1.1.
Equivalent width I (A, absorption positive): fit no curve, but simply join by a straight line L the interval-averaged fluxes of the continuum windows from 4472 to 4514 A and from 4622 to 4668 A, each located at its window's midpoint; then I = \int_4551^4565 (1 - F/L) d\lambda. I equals 0.0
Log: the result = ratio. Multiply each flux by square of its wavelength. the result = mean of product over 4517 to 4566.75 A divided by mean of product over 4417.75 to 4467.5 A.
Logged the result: 1.09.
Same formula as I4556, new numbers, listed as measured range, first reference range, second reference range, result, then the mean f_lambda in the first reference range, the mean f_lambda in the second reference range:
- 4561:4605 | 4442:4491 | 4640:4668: -0.05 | 22.7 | 22.5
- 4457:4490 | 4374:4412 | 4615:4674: -0.03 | 21.4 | 23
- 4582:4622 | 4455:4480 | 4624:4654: -0.06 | 22.5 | 22.8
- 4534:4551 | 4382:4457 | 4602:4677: -0.05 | 22.2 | 23.4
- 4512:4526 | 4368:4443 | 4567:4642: -0.02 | 21.9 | 23.6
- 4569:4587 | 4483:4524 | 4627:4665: 0.00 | 23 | 22.6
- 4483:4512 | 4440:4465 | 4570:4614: -0.01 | 22.3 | 23.8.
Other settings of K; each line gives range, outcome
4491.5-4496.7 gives 22.9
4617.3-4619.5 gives 24.4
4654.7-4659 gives 22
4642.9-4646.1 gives 21.2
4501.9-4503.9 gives 22.8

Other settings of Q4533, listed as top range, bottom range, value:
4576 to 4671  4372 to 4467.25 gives 1.16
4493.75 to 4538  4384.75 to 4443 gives 1.09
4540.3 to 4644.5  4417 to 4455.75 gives 1.11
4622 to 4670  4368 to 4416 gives 1.18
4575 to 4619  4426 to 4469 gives 1.16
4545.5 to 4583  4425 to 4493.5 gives 1.06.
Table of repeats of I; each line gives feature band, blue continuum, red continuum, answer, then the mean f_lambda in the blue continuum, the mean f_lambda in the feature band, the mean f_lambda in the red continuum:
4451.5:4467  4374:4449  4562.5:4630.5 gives 0.9 A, 22.2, 21.3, 23.8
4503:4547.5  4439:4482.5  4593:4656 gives -0.6 A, 22.8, 23.4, 23.7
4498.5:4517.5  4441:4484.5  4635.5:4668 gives -0.8 A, 22.8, 23.6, 22.2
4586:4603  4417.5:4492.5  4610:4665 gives 0.3 A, 22.6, 22.8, 23.3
